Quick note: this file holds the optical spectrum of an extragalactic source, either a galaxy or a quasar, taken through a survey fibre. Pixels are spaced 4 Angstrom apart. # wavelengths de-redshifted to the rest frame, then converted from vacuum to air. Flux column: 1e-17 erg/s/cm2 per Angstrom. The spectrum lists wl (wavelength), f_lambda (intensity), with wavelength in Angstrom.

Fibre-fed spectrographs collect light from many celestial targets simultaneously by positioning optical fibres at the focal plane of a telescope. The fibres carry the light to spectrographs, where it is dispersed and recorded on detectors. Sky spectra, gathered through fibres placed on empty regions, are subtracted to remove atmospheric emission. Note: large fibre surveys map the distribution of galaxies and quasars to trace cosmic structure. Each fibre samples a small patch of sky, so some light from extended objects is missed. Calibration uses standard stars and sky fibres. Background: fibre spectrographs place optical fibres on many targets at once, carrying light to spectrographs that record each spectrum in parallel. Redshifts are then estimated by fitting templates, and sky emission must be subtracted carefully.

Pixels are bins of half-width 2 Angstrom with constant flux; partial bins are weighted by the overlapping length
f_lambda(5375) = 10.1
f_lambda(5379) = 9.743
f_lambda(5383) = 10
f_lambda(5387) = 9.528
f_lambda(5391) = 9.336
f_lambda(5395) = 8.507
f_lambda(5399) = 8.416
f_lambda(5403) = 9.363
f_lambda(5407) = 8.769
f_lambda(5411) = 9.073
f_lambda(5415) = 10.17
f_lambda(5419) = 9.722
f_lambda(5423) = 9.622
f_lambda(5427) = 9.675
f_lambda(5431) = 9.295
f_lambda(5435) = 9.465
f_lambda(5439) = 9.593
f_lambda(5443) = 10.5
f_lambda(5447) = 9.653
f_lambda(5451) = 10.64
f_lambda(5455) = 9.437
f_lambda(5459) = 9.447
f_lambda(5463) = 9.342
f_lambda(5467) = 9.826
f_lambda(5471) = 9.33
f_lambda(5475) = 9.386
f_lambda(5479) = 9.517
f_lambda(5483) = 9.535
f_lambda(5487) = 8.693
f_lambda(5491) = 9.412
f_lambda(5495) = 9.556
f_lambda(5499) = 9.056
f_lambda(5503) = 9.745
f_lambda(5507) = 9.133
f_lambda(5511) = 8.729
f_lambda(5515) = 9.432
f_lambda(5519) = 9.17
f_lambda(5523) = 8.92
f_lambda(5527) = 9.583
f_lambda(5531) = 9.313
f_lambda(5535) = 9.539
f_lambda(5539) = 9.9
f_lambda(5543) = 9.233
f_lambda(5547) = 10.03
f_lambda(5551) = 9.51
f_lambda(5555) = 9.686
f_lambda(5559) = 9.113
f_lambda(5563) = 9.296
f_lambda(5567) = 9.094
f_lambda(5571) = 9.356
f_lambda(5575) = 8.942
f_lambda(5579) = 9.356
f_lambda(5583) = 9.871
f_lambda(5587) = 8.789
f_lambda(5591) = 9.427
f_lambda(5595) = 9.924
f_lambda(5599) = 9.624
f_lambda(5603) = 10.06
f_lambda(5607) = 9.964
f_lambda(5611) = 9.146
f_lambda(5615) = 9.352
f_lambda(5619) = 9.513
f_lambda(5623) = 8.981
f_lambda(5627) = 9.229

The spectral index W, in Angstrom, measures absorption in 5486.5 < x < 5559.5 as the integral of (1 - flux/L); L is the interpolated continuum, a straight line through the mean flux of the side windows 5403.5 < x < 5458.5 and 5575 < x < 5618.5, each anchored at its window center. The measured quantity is 1.6 Angstrom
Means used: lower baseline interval 9.65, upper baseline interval 9.52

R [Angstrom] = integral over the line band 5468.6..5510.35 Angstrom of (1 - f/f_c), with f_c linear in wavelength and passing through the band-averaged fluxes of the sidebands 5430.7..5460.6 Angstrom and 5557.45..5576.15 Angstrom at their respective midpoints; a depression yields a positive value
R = 1.1 Angstrom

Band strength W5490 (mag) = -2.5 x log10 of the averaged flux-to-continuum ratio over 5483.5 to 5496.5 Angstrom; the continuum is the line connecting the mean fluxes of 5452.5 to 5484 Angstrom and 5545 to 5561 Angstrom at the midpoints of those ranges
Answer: 0.032 mag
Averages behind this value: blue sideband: 9.49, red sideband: 9.58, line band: 9.24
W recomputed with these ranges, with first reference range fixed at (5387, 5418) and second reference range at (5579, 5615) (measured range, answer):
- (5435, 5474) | -2.0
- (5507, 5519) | 0.4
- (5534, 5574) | 0.1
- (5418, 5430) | -0.6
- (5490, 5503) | -0.1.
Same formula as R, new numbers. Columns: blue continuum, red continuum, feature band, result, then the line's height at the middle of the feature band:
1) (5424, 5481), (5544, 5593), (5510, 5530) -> 0.6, 9.49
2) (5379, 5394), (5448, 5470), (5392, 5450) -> 1.2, 9.64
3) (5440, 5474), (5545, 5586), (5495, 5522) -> 1.0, 9.59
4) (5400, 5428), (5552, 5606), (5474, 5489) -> 0.3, 9.44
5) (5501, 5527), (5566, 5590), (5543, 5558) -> -0.6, 9.24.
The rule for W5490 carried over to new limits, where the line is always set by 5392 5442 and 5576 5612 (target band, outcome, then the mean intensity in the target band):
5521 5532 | 0.02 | 9.27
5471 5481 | 0.00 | 9.43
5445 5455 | -0.07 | 10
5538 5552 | -0.02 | 9.66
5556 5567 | 0.03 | 9.23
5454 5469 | -0.01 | 9.52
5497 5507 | 0.01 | 9.35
